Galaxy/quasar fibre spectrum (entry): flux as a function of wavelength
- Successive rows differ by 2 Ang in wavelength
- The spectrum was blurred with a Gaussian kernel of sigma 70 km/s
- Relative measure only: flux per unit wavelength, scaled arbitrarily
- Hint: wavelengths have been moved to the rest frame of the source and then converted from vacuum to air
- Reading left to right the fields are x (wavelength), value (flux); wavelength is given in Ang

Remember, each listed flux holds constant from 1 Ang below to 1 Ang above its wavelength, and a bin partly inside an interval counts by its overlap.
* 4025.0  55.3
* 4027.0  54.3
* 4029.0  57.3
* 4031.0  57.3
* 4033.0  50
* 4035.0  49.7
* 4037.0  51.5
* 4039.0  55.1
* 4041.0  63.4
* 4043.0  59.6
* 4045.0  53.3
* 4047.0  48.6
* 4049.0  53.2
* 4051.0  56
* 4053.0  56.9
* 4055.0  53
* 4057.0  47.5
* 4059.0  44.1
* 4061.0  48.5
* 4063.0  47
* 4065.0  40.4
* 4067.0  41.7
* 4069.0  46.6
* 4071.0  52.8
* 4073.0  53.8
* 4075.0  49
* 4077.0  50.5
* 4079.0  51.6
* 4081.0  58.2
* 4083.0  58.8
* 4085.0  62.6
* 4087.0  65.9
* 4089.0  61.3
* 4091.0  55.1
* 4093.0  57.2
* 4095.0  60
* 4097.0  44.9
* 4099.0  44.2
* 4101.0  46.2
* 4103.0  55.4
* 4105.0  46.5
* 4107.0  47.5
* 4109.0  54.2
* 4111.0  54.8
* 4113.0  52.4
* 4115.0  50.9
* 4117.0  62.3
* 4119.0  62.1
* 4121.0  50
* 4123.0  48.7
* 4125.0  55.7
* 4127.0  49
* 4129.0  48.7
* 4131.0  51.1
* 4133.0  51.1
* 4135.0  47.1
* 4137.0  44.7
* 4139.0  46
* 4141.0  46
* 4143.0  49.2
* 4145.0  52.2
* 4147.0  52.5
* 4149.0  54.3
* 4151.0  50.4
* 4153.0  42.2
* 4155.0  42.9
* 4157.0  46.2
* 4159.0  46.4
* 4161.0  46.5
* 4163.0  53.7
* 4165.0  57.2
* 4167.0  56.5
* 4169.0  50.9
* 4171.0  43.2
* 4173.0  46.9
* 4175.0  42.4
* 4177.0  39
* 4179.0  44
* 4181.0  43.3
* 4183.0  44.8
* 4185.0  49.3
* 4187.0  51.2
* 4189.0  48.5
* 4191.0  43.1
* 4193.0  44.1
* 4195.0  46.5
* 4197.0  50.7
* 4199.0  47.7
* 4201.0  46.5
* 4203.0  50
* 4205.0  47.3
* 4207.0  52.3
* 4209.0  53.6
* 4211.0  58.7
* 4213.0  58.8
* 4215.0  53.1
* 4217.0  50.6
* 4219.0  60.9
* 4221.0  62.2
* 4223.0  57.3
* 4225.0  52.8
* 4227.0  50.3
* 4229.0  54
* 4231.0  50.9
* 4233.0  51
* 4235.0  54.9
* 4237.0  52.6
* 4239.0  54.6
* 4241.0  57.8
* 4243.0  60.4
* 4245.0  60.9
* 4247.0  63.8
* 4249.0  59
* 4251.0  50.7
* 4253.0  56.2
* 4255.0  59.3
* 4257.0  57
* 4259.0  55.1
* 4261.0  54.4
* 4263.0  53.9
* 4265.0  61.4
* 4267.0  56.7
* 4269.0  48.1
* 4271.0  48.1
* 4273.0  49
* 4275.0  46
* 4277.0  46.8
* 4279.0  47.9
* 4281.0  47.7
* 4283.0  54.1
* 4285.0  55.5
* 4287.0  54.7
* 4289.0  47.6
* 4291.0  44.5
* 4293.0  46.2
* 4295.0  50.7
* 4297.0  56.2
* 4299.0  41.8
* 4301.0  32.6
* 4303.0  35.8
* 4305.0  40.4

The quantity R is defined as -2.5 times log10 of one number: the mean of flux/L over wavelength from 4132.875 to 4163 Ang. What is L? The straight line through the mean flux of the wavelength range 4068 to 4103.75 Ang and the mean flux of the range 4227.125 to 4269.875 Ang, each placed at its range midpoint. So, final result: 0.144 mag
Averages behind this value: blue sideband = 54.1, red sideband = 55.8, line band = 47.9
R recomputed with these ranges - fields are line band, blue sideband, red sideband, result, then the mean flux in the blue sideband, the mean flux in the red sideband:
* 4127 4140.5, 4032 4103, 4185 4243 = 0.09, 52.6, 52.3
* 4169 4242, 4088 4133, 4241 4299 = 0.05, 52.6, 53.2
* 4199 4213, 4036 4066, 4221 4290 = 0.04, 51.9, 54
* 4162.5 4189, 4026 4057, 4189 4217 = 0.07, 54.4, 50.1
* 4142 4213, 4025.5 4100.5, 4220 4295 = 0.10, 53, 53.6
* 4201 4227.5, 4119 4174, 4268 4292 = -0.10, 49.5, 49.2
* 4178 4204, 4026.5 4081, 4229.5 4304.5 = 0.11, 51.7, 51.9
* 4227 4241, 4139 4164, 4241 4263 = 0.05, 48.4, 57.5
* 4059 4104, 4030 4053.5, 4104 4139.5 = 0.02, 54.5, 51.3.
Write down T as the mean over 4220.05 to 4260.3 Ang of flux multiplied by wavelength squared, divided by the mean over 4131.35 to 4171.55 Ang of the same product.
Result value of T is 1.19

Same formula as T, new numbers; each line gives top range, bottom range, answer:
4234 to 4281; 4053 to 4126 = 1.13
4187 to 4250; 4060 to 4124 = 1.08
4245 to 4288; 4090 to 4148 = 1.13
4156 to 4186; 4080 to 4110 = 0.90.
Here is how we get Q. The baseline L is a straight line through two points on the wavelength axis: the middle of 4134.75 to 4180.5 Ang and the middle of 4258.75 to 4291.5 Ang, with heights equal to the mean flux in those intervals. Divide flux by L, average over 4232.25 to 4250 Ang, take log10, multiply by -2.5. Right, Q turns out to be -0.14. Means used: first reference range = 47.8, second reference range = 51.3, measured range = 57.3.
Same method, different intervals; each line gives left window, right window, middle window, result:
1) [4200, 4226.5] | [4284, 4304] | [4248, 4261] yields -0.12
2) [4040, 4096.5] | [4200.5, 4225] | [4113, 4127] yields -0.01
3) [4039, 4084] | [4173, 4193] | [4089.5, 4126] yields -0.08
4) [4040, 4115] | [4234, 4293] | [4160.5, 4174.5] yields 0.05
